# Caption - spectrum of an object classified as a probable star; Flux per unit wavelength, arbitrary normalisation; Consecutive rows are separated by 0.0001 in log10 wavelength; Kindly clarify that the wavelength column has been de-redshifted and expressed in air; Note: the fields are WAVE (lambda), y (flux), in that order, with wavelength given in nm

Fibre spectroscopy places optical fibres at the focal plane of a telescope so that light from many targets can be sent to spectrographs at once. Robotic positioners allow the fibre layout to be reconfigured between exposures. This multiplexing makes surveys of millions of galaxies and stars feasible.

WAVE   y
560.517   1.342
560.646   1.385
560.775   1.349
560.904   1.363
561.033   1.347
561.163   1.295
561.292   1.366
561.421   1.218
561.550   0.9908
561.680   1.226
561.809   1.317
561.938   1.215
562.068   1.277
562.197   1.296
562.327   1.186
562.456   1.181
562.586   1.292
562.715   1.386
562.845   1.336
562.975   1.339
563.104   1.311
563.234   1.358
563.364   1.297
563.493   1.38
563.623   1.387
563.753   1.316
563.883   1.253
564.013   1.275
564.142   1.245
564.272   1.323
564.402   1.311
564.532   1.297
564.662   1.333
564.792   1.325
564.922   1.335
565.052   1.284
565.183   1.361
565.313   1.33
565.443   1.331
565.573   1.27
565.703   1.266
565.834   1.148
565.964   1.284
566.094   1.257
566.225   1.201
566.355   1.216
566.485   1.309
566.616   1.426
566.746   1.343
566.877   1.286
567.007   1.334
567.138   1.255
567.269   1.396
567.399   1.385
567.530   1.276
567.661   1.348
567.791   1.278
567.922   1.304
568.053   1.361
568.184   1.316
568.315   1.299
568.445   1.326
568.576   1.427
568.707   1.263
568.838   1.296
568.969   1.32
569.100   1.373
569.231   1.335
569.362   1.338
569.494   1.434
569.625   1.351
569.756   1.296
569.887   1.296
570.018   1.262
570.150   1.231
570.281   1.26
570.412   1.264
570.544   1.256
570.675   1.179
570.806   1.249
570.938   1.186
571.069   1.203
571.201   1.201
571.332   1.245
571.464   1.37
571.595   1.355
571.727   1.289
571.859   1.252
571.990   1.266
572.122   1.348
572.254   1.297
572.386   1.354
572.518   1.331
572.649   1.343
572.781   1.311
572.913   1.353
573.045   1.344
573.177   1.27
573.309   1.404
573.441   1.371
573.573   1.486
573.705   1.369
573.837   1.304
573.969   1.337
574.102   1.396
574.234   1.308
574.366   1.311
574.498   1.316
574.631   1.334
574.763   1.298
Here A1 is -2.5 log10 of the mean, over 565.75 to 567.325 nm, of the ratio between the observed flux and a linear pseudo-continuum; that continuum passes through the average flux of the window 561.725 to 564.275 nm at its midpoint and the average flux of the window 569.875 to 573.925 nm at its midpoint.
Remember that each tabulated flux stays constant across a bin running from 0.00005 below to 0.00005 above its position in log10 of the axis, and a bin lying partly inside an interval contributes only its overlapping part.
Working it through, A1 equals 0.01 mag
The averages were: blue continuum 1.3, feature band 1.29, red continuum 1.3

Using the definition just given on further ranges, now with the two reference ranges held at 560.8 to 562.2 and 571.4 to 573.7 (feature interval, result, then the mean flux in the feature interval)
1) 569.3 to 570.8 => 0.030 mag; 1.29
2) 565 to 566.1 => 0.009 mag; 1.28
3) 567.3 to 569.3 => -0.015 mag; 1.33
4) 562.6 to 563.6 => -0.056 mag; 1.34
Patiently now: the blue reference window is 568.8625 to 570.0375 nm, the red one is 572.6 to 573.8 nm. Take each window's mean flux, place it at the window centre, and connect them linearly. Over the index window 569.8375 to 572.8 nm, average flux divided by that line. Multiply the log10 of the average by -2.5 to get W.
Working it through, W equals 0.06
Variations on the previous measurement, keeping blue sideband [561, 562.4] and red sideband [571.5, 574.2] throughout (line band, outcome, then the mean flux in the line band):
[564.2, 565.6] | -0.04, 1.32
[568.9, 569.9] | -0.03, 1.34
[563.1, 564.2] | -0.04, 1.31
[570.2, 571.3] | 0.08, 1.23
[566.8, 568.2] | -0.02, 1.32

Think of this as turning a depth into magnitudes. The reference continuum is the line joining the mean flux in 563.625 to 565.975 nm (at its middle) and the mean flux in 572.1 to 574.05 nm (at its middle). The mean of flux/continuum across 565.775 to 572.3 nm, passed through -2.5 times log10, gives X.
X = 0.02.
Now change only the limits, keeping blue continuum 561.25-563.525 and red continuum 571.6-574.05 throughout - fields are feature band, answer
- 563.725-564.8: -0.009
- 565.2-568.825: -0.004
